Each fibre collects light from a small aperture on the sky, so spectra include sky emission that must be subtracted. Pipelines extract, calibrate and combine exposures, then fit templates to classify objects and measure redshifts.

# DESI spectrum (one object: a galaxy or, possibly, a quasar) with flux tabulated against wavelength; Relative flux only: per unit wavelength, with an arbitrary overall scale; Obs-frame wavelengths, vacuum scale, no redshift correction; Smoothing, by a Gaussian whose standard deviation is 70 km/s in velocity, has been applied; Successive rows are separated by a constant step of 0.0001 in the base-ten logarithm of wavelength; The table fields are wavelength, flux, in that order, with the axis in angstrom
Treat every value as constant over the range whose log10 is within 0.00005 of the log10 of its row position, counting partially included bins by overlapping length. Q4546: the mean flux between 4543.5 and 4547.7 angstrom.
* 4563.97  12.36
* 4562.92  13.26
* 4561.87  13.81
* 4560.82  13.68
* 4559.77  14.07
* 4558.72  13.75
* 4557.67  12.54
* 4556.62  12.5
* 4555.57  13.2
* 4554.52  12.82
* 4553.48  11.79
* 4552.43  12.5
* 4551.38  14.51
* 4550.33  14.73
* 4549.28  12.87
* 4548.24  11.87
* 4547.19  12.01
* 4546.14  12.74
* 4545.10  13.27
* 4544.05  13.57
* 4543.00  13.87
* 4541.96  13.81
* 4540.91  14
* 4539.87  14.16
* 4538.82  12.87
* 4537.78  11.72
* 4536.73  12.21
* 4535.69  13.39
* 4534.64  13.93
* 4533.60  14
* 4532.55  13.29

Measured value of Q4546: 12.9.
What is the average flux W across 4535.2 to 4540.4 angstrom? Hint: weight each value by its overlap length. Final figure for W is 12.9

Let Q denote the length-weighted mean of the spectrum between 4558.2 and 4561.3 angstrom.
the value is 13.8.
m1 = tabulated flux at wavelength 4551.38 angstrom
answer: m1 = 14.51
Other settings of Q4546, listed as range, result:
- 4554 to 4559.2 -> 13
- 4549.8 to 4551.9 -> 14.6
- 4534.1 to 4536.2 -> 13.7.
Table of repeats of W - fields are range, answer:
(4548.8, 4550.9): 13.8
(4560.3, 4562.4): 13.7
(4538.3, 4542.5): 13.7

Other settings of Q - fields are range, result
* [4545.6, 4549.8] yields 12.4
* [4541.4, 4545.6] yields 13.6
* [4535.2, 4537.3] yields 12.8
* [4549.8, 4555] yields 13.3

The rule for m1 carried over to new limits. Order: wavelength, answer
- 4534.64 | 13.93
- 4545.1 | 13.27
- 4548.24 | 11.87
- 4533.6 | 14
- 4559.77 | 14.07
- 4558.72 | 13.75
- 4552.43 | 12.5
